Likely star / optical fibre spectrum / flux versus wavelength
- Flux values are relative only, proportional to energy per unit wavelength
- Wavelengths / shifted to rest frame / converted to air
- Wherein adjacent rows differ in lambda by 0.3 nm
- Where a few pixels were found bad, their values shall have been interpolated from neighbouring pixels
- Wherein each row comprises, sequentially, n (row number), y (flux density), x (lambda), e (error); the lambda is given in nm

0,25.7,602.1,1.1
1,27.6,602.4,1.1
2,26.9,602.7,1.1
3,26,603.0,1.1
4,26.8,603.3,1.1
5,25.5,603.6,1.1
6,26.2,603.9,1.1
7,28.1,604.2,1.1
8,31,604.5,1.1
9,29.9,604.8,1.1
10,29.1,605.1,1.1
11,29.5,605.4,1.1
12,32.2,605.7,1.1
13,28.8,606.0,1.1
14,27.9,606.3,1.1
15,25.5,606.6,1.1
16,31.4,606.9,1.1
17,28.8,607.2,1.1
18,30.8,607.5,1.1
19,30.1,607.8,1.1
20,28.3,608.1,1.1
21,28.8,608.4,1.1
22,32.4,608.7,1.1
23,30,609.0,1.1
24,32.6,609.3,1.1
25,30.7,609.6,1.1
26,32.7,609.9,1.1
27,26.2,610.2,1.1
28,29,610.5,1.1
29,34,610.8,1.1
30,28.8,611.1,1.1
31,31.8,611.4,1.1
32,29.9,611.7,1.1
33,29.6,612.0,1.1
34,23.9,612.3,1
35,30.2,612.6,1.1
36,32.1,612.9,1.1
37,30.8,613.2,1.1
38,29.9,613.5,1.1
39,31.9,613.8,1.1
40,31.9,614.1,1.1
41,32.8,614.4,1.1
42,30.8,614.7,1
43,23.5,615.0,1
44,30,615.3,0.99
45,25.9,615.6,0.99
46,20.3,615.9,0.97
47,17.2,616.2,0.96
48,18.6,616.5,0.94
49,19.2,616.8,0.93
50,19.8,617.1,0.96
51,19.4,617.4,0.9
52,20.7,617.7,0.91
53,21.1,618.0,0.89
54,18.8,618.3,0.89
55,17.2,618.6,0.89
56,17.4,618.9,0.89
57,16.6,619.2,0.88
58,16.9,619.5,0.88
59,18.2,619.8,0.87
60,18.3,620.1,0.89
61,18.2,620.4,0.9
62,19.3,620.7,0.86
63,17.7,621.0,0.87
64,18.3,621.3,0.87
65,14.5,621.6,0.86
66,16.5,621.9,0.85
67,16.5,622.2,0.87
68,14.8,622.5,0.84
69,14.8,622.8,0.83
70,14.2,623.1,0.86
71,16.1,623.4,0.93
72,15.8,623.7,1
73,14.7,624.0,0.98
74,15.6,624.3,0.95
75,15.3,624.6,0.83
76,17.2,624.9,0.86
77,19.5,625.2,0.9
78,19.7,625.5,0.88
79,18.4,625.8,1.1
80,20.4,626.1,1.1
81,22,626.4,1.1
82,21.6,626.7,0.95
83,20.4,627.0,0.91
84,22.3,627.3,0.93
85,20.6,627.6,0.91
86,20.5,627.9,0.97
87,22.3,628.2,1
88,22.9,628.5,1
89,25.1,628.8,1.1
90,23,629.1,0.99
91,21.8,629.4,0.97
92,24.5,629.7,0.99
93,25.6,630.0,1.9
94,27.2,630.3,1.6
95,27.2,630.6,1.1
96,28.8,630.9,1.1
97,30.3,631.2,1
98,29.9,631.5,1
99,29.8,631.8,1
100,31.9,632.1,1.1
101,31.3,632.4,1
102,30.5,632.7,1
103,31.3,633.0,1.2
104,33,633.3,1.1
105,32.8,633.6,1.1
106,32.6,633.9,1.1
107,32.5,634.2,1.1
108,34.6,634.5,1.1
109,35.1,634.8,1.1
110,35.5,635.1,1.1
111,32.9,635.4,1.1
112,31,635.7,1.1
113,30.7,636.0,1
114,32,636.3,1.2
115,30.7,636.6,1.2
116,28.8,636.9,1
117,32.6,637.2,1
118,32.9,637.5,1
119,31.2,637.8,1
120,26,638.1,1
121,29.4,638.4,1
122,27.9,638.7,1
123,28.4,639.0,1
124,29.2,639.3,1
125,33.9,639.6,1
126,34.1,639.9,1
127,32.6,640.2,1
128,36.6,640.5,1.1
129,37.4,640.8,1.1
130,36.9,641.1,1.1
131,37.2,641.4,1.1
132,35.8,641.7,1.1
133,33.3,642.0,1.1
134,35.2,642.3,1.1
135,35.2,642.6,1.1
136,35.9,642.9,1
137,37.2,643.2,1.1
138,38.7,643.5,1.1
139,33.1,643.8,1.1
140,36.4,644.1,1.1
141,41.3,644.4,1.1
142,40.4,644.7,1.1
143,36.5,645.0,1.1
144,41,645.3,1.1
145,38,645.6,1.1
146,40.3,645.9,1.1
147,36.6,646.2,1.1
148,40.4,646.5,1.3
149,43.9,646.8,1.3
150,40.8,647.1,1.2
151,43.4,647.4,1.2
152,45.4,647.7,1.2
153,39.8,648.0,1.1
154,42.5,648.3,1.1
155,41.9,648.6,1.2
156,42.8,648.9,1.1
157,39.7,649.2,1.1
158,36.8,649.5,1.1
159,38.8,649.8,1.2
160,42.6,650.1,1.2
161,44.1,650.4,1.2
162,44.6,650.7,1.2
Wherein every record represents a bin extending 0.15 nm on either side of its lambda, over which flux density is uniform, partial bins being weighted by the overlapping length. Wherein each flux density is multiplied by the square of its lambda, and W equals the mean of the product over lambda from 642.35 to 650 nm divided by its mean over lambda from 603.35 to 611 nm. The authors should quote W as 1.5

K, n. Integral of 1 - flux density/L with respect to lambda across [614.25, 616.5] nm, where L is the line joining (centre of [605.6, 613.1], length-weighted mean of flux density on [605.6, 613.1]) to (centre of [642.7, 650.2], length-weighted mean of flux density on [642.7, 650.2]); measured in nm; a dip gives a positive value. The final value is 0.438 nm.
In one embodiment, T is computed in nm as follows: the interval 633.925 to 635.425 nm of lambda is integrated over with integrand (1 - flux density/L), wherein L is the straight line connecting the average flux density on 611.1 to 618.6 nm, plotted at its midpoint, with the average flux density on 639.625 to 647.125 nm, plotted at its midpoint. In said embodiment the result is -0.02 nm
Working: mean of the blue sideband 25.7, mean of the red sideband 37.3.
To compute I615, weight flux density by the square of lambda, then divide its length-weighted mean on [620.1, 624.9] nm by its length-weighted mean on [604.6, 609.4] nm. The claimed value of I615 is 0.57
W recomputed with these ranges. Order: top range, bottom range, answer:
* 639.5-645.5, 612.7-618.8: 1.62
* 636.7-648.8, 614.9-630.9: 1.95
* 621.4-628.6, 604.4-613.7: 0.64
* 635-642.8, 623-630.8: 1.64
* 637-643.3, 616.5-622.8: 1.98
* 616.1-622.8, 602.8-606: 0.66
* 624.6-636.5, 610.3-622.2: 1.20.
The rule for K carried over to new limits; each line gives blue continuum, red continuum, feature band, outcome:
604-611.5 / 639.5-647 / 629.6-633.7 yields 0.61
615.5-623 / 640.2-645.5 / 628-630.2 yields 0.20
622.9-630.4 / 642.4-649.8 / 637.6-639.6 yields 0.18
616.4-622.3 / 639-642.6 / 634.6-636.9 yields -0.13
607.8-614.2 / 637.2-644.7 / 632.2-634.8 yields 0.05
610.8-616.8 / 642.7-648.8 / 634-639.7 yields 0.79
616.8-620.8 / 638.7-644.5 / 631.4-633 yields -0.14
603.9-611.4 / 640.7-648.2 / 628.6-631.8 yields 0.79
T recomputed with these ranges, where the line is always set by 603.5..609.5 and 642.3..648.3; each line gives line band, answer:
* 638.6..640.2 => 0.285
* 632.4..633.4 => 0.126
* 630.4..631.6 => 0.223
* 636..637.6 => 0.248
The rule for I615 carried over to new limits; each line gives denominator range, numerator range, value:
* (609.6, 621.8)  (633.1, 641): 1.43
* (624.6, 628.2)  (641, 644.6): 1.91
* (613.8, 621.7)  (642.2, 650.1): 2.04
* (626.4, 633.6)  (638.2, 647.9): 1.45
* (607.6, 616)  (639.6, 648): 1.41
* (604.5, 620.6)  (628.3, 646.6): 1.34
